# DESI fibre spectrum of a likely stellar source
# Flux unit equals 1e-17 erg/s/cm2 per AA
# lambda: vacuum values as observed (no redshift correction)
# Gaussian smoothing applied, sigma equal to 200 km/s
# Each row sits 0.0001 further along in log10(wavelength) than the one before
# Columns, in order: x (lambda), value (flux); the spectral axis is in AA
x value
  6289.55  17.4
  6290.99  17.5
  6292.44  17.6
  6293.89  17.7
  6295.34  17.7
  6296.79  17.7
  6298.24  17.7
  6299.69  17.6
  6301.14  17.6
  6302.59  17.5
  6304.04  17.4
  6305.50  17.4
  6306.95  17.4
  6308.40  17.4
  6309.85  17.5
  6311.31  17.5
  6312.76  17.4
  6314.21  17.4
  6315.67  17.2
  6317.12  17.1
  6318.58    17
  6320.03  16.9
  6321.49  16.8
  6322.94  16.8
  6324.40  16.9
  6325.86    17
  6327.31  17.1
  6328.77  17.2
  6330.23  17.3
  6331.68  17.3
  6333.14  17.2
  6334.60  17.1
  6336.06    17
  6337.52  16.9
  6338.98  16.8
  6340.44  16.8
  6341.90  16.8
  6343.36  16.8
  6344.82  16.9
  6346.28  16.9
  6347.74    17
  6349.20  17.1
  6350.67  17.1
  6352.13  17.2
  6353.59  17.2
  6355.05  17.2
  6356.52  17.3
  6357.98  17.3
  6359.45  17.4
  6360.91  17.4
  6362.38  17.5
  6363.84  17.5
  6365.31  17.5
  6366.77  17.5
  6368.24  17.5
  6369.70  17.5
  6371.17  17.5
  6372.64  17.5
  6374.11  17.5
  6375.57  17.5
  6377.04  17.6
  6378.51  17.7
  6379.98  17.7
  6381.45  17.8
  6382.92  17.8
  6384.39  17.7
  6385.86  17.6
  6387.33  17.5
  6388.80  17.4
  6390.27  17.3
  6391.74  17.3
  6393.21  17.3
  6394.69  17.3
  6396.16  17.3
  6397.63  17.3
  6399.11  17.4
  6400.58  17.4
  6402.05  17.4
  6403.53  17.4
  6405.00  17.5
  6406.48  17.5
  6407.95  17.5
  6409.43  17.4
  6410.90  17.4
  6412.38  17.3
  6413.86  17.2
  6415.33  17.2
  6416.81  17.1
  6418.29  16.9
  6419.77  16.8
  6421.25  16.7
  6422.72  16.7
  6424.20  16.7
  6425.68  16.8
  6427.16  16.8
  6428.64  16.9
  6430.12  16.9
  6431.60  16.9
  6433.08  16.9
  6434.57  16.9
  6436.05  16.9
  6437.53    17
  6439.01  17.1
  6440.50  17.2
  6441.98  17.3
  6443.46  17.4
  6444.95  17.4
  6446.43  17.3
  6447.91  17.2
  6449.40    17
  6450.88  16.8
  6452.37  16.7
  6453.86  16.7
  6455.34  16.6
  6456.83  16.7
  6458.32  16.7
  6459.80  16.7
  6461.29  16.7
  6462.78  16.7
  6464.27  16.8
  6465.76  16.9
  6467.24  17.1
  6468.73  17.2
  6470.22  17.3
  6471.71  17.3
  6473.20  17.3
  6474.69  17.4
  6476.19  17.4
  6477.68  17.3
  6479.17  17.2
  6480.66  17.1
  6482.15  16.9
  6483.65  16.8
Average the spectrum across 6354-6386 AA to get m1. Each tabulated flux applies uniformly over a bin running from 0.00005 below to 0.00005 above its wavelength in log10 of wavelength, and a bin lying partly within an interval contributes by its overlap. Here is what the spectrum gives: 17.5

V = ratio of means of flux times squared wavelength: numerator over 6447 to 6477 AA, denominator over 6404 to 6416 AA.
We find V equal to 1.0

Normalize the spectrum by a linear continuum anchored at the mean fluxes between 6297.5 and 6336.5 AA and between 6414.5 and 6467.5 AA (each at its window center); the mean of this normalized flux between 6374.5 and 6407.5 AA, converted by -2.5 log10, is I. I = -0.03 mag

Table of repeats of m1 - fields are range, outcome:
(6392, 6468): 17.1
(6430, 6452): 17.1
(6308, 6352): 17.1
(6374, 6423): 17.4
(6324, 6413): 17.3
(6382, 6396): 17.5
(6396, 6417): 17.4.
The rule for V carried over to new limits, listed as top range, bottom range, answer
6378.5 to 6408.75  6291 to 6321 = 1.03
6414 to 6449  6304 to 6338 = 1.03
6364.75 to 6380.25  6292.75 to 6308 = 1.02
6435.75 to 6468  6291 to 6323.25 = 1.02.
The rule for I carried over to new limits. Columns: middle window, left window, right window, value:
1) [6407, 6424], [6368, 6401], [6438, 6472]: 0.011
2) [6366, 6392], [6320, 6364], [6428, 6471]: -0.032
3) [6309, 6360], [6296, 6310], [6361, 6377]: 0.026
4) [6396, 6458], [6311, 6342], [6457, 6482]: -0.001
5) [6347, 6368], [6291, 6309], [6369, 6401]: 0.013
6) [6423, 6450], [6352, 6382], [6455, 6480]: 0.009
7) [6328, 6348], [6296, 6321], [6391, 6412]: 0.024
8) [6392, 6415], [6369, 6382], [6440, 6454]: 0.002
